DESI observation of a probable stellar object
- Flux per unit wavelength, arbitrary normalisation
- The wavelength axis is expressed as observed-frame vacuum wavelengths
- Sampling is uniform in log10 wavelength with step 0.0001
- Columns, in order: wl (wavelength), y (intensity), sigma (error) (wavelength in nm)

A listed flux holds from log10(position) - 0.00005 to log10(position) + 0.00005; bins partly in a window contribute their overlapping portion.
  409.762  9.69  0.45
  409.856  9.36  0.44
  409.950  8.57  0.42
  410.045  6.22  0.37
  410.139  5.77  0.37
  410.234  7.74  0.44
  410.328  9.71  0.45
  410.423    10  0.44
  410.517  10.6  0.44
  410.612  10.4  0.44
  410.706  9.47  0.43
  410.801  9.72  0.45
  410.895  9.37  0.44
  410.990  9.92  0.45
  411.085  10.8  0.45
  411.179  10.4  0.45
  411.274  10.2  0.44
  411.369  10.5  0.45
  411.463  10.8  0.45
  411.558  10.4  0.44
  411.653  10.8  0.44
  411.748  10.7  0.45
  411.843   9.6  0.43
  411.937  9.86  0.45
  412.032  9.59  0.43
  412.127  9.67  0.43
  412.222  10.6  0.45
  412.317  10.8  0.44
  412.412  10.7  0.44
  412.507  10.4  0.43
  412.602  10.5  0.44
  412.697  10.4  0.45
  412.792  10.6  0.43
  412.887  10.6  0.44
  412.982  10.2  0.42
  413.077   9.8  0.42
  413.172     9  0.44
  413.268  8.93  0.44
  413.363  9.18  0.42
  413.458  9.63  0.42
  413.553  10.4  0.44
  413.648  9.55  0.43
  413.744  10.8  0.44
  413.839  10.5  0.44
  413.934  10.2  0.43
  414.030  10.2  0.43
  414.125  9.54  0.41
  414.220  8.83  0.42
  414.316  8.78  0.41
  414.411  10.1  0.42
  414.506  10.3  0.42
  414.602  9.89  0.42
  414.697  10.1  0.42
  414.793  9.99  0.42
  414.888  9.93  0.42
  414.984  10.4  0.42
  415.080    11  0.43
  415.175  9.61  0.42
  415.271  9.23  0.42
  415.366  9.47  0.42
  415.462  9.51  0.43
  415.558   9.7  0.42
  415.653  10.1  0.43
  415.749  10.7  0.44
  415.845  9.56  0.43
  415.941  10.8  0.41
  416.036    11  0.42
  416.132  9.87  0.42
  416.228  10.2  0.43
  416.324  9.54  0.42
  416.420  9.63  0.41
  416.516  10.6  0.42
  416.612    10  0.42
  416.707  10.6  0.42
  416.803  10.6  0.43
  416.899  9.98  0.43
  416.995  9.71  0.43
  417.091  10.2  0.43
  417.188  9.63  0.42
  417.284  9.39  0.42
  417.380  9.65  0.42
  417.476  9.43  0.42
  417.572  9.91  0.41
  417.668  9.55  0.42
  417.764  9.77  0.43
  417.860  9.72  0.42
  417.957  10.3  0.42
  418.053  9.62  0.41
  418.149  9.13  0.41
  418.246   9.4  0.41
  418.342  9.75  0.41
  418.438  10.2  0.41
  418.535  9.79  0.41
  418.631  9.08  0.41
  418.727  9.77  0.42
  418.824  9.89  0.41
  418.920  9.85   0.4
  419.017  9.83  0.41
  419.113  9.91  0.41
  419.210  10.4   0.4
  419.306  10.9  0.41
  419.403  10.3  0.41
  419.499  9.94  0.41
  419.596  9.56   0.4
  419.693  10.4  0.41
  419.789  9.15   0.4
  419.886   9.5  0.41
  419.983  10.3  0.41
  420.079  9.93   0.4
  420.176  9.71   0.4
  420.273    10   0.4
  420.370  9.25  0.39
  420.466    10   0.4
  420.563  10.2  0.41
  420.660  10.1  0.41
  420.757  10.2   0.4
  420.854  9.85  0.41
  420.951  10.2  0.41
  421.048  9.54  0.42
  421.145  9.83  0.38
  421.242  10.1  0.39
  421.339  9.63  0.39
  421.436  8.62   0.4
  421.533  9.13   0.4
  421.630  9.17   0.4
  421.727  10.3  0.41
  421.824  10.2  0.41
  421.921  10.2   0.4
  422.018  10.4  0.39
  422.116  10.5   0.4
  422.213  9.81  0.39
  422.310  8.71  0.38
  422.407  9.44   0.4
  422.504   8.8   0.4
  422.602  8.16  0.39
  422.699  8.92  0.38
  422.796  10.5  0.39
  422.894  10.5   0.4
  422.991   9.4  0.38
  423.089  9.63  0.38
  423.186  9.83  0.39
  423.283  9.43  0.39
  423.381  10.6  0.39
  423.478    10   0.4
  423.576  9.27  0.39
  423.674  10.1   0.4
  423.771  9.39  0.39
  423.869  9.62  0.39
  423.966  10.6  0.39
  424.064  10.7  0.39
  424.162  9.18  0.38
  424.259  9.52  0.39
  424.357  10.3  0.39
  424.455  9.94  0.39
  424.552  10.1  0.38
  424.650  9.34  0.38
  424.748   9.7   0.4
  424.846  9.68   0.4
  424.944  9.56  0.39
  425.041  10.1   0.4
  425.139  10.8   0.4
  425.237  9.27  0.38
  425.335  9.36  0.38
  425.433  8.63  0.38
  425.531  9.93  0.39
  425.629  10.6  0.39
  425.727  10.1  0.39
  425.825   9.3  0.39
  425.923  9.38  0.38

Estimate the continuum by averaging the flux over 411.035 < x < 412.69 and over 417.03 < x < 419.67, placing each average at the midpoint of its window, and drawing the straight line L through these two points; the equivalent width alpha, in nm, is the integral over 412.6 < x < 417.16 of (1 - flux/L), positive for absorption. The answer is 0.05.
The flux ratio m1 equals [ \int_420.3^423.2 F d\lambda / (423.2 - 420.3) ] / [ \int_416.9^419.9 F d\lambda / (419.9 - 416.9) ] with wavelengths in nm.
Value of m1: 1.0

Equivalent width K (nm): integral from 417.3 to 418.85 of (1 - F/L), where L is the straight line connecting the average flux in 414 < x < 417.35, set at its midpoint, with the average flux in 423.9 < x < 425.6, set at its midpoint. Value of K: 0.04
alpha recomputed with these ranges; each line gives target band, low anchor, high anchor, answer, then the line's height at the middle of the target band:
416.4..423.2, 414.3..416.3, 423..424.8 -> 0.08 nm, 9.93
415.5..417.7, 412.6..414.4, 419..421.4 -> -0.03 nm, 9.9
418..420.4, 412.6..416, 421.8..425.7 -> 0.01 nm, 9.85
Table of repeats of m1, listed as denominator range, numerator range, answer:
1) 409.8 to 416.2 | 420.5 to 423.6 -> 0.98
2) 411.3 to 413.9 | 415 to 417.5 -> 0.98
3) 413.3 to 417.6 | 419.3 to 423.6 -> 0.98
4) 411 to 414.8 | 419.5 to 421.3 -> 0.98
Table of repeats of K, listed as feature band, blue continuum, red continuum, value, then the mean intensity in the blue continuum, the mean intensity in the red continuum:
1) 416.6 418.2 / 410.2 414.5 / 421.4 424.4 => 0.01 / 10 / 9.71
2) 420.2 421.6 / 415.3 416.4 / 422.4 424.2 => 0.01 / 10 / 9.69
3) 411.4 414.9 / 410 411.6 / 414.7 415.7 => -0.12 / 9.54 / 9.9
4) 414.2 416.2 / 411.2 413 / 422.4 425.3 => 0.05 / 10.4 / 9.75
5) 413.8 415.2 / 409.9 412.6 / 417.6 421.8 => -0.02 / 9.77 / 9.81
